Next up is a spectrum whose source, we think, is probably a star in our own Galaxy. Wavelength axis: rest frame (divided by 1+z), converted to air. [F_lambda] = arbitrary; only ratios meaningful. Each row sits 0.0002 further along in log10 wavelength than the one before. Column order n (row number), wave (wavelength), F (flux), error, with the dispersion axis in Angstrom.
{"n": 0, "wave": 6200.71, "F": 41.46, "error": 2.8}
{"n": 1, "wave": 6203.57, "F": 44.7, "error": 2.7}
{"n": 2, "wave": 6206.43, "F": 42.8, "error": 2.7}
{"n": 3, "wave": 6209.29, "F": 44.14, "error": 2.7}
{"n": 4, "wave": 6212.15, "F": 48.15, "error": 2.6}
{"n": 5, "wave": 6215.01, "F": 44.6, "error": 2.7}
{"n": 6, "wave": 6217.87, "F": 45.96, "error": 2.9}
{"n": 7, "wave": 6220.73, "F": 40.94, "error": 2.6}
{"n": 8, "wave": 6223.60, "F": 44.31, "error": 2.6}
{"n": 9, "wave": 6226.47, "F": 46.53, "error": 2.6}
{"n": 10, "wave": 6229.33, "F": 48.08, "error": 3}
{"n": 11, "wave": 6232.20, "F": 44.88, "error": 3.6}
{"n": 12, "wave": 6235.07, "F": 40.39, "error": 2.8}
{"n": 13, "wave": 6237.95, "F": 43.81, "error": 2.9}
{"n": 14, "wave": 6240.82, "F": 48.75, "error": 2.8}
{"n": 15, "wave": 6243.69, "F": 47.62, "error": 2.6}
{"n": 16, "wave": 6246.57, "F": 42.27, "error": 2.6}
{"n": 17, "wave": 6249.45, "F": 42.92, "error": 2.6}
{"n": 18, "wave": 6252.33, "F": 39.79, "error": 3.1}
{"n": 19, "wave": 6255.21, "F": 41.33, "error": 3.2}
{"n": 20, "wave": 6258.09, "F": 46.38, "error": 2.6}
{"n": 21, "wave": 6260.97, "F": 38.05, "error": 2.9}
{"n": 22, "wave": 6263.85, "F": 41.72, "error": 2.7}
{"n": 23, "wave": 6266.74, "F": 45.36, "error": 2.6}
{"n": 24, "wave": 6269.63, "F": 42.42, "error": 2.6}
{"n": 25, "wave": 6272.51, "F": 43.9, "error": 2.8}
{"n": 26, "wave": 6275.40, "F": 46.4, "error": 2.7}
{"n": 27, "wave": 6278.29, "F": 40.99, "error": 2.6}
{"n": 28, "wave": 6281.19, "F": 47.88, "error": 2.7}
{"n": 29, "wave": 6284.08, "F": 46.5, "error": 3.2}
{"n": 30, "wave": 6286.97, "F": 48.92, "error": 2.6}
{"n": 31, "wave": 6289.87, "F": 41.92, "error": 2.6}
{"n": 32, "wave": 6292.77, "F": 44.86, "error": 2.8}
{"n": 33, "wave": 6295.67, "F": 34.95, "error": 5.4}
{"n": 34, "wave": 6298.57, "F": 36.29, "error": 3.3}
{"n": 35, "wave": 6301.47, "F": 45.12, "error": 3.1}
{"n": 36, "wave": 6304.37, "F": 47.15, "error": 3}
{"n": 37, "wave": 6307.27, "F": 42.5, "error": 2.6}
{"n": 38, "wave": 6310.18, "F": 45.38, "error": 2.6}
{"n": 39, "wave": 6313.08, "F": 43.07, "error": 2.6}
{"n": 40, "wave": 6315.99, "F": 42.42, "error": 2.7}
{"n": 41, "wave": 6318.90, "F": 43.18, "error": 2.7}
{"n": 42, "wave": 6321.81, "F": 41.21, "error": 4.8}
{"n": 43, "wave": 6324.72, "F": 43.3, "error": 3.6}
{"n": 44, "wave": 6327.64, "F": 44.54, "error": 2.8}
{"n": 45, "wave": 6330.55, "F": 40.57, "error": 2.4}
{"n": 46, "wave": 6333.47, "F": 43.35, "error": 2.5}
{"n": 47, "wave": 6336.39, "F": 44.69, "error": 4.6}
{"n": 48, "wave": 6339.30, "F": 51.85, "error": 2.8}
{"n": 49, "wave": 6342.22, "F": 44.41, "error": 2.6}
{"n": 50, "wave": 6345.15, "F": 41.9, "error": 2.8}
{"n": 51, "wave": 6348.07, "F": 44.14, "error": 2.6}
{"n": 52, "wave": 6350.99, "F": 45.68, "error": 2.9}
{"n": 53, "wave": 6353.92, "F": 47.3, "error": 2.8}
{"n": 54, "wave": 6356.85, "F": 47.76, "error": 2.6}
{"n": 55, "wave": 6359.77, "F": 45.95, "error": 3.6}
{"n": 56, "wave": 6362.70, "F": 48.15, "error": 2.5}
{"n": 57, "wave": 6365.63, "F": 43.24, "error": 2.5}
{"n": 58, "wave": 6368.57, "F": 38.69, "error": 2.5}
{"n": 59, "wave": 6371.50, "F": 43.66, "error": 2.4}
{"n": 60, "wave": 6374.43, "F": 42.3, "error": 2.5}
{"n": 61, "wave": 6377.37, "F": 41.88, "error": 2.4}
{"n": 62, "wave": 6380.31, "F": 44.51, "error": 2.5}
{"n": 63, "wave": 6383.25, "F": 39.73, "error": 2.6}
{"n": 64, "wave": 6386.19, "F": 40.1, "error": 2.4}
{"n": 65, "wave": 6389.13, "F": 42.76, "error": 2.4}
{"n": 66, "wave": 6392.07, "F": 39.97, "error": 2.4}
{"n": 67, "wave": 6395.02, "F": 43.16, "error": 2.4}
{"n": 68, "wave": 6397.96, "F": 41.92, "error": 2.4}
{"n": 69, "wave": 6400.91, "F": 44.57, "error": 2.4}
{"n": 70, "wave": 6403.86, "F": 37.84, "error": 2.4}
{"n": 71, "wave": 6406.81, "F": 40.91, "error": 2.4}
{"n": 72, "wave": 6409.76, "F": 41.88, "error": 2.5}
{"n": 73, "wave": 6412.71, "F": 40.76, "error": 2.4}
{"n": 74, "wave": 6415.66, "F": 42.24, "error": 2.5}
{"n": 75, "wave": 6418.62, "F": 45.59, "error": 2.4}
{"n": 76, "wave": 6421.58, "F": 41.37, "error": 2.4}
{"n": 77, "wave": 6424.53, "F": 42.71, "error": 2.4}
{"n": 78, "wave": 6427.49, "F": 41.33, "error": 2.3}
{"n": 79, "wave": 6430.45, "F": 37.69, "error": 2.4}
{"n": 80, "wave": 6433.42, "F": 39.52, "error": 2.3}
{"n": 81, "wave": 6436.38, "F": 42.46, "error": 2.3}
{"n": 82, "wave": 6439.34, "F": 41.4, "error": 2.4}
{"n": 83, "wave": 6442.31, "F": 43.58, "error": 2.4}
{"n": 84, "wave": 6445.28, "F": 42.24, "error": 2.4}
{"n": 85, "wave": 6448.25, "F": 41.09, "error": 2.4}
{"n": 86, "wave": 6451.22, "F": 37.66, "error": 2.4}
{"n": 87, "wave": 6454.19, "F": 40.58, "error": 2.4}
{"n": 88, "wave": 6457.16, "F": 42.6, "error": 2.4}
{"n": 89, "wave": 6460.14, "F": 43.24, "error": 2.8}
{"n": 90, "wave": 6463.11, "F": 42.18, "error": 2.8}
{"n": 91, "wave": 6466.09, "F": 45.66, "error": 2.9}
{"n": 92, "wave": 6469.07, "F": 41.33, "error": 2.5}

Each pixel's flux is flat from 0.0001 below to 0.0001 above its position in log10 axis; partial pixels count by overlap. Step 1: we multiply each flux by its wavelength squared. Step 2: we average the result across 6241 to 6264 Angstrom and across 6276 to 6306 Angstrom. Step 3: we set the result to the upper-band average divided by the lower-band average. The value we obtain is 1.0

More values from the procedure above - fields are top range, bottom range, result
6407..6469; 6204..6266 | 1.01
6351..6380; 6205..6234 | 1.03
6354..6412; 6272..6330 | 1.01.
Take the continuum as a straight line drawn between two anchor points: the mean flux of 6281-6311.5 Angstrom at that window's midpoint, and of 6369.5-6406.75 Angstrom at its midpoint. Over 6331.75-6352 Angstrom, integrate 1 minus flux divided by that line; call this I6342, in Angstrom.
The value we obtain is -1.13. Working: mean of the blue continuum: 43.6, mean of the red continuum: 41.8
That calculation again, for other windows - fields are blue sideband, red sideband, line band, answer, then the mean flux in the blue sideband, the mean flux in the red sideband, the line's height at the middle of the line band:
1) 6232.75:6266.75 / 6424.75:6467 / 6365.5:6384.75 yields 0.1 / 43.1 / 41.5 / 42.1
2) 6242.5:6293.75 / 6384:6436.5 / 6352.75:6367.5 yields -1.4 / 43.8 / 41.4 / 42.3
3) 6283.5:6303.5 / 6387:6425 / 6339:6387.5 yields -2.1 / 42.6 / 41.9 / 42.2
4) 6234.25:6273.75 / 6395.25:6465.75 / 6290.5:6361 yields -2.0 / 43.2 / 41.6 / 42.6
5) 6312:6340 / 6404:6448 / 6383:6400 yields 0.3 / 43.6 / 41.6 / 42.3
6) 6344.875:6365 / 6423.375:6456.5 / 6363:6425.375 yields 2.3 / 46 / 41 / 43.7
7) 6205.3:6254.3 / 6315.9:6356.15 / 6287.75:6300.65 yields 1.2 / 44.4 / 44.3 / 44.4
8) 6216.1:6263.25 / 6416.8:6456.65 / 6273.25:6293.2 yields -0.9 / 43.8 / 41.4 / 43.3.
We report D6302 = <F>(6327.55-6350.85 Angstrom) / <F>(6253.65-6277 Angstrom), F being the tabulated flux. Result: 1.0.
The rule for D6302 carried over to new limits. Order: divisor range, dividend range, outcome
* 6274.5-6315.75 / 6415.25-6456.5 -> 0.95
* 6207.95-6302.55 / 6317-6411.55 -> 0.99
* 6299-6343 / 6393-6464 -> 0.95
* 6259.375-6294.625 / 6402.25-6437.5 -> 0.94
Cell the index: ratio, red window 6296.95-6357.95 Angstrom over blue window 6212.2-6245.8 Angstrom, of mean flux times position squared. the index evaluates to 1.01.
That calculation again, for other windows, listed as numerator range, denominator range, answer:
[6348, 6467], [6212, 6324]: 1.01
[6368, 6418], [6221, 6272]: 1.00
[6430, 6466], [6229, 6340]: 1.00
